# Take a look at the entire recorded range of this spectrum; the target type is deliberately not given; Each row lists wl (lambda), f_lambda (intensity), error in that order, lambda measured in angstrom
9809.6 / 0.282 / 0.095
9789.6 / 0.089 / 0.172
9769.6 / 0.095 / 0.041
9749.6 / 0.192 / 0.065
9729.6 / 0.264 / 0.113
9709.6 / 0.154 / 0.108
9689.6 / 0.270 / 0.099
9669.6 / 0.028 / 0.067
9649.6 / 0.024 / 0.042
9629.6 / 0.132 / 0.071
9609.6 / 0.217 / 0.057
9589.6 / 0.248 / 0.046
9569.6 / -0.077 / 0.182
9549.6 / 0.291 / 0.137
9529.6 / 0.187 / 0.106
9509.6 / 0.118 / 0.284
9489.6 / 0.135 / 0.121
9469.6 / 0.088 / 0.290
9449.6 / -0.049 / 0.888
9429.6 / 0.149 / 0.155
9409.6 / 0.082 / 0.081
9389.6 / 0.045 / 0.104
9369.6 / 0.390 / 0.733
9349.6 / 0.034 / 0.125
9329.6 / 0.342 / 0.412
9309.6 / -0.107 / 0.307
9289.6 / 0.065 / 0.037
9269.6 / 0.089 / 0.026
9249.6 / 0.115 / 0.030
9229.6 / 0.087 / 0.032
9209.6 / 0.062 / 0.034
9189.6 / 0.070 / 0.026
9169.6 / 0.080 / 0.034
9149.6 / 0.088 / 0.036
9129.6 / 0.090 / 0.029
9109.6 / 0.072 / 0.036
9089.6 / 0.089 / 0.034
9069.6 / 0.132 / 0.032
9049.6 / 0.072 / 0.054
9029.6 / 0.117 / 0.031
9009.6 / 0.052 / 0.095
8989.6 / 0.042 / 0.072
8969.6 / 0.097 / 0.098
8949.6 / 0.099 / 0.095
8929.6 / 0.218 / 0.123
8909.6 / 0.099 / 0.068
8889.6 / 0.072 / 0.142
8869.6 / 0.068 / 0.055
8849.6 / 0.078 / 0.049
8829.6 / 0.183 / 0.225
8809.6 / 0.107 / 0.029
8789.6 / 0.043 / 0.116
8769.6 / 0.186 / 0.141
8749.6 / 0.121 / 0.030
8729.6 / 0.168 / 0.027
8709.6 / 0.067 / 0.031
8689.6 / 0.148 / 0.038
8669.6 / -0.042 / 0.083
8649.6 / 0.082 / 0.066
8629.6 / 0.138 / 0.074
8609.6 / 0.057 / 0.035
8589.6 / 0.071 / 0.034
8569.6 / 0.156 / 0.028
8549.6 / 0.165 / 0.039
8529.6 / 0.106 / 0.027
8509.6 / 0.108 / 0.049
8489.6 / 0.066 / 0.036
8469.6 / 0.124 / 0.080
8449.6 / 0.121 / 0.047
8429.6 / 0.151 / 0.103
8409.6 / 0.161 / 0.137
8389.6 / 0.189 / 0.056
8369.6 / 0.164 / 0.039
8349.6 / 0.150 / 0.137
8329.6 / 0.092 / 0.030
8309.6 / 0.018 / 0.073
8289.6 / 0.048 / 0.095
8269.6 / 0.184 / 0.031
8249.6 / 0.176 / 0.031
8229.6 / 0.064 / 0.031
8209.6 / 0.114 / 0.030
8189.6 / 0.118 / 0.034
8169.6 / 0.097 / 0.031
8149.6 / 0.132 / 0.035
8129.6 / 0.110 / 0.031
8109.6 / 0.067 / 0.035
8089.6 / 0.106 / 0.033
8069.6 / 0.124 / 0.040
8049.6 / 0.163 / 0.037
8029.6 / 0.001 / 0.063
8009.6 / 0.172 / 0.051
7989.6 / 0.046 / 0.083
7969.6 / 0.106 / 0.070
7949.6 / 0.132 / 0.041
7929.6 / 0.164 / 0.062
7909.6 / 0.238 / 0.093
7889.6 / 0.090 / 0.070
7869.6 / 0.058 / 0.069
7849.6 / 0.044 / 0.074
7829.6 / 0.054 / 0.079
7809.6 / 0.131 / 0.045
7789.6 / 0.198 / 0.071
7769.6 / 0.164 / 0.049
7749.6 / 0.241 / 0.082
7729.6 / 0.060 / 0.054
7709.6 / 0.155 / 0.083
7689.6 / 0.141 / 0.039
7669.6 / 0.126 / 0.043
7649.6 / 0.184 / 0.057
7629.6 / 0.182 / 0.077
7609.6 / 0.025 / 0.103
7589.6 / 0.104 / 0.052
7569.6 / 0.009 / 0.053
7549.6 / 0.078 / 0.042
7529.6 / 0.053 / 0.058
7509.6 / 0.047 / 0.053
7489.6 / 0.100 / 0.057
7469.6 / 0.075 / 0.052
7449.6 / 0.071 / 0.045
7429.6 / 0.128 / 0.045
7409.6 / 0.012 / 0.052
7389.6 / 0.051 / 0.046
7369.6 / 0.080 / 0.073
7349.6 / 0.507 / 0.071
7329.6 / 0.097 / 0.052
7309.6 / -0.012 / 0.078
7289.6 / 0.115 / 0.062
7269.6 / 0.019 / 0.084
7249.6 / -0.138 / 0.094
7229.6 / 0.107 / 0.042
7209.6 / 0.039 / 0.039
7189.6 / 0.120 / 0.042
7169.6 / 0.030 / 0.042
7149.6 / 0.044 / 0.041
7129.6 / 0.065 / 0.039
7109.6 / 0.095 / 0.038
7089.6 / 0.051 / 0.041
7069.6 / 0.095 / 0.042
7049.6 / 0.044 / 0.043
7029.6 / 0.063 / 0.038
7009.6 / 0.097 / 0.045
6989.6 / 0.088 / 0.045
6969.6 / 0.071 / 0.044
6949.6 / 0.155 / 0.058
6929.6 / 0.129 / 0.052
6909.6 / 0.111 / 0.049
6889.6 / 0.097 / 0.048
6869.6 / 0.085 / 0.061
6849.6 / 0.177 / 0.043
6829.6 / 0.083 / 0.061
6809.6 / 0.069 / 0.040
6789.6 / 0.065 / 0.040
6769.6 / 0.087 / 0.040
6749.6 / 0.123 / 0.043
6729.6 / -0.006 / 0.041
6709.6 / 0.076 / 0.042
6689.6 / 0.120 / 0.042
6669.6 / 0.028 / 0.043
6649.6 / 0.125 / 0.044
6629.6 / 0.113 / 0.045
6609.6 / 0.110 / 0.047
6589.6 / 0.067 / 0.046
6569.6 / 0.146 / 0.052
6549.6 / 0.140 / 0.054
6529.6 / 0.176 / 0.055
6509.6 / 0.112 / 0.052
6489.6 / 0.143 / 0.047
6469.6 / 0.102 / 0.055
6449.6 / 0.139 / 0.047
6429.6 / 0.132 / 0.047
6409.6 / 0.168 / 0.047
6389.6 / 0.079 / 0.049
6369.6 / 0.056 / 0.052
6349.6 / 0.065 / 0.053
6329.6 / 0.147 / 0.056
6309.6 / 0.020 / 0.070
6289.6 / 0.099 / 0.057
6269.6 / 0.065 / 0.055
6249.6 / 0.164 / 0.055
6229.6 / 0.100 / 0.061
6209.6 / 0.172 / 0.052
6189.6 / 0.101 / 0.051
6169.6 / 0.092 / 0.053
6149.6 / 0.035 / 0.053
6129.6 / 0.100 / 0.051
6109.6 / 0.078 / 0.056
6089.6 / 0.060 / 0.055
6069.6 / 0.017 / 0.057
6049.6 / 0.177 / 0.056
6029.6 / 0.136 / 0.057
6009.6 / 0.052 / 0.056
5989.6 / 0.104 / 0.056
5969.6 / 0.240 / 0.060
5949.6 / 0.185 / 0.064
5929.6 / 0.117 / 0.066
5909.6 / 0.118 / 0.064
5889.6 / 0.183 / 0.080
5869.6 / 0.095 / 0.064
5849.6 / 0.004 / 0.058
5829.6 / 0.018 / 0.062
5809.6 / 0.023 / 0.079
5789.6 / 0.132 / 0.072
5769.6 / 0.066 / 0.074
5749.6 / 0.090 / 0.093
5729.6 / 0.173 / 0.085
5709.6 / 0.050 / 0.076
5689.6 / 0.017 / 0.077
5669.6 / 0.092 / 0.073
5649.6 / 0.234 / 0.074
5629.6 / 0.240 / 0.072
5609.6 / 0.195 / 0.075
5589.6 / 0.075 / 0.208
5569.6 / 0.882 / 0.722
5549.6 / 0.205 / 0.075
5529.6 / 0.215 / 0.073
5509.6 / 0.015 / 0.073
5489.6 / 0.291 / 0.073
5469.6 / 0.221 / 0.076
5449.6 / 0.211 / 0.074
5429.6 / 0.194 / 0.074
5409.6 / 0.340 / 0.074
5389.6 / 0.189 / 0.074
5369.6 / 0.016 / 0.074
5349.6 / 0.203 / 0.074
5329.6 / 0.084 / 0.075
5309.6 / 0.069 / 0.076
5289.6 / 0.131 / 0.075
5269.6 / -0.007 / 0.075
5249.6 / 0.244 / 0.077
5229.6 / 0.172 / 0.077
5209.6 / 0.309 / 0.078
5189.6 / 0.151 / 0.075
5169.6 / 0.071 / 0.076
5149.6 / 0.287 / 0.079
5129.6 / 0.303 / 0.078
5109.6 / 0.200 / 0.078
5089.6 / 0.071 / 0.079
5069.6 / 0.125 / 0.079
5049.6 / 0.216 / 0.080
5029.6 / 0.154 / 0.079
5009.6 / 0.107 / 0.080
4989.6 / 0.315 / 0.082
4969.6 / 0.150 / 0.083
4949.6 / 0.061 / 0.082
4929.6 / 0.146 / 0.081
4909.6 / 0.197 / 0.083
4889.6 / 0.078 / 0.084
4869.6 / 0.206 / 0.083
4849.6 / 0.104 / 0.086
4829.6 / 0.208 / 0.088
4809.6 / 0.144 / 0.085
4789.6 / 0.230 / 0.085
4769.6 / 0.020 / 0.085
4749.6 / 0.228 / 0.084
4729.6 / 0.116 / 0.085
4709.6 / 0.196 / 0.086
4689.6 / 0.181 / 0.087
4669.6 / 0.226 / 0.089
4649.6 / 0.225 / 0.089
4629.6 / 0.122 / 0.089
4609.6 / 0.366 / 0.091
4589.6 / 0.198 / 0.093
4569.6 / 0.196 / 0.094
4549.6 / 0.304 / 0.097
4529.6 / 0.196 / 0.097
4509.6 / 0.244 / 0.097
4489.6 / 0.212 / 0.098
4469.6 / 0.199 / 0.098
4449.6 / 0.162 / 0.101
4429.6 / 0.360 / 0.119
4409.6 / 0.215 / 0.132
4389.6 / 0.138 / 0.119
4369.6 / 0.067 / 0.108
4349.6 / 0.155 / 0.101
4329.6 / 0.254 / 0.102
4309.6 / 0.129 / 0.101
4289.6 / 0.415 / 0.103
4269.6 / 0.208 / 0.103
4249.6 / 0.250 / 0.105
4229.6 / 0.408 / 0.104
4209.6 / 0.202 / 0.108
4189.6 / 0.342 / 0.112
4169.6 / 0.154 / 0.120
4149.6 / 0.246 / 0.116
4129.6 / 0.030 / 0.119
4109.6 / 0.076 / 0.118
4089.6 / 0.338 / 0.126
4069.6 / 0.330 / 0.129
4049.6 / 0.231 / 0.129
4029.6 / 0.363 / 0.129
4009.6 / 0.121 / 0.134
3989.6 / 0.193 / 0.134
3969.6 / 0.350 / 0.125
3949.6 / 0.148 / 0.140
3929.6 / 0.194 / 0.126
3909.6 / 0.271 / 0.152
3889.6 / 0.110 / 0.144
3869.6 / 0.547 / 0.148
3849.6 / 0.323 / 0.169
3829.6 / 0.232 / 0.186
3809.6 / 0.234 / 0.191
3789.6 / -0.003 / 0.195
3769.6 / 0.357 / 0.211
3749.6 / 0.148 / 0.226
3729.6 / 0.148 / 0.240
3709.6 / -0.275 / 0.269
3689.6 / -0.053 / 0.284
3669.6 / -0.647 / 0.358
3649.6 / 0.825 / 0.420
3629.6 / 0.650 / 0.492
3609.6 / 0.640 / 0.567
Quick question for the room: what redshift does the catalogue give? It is 0.973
